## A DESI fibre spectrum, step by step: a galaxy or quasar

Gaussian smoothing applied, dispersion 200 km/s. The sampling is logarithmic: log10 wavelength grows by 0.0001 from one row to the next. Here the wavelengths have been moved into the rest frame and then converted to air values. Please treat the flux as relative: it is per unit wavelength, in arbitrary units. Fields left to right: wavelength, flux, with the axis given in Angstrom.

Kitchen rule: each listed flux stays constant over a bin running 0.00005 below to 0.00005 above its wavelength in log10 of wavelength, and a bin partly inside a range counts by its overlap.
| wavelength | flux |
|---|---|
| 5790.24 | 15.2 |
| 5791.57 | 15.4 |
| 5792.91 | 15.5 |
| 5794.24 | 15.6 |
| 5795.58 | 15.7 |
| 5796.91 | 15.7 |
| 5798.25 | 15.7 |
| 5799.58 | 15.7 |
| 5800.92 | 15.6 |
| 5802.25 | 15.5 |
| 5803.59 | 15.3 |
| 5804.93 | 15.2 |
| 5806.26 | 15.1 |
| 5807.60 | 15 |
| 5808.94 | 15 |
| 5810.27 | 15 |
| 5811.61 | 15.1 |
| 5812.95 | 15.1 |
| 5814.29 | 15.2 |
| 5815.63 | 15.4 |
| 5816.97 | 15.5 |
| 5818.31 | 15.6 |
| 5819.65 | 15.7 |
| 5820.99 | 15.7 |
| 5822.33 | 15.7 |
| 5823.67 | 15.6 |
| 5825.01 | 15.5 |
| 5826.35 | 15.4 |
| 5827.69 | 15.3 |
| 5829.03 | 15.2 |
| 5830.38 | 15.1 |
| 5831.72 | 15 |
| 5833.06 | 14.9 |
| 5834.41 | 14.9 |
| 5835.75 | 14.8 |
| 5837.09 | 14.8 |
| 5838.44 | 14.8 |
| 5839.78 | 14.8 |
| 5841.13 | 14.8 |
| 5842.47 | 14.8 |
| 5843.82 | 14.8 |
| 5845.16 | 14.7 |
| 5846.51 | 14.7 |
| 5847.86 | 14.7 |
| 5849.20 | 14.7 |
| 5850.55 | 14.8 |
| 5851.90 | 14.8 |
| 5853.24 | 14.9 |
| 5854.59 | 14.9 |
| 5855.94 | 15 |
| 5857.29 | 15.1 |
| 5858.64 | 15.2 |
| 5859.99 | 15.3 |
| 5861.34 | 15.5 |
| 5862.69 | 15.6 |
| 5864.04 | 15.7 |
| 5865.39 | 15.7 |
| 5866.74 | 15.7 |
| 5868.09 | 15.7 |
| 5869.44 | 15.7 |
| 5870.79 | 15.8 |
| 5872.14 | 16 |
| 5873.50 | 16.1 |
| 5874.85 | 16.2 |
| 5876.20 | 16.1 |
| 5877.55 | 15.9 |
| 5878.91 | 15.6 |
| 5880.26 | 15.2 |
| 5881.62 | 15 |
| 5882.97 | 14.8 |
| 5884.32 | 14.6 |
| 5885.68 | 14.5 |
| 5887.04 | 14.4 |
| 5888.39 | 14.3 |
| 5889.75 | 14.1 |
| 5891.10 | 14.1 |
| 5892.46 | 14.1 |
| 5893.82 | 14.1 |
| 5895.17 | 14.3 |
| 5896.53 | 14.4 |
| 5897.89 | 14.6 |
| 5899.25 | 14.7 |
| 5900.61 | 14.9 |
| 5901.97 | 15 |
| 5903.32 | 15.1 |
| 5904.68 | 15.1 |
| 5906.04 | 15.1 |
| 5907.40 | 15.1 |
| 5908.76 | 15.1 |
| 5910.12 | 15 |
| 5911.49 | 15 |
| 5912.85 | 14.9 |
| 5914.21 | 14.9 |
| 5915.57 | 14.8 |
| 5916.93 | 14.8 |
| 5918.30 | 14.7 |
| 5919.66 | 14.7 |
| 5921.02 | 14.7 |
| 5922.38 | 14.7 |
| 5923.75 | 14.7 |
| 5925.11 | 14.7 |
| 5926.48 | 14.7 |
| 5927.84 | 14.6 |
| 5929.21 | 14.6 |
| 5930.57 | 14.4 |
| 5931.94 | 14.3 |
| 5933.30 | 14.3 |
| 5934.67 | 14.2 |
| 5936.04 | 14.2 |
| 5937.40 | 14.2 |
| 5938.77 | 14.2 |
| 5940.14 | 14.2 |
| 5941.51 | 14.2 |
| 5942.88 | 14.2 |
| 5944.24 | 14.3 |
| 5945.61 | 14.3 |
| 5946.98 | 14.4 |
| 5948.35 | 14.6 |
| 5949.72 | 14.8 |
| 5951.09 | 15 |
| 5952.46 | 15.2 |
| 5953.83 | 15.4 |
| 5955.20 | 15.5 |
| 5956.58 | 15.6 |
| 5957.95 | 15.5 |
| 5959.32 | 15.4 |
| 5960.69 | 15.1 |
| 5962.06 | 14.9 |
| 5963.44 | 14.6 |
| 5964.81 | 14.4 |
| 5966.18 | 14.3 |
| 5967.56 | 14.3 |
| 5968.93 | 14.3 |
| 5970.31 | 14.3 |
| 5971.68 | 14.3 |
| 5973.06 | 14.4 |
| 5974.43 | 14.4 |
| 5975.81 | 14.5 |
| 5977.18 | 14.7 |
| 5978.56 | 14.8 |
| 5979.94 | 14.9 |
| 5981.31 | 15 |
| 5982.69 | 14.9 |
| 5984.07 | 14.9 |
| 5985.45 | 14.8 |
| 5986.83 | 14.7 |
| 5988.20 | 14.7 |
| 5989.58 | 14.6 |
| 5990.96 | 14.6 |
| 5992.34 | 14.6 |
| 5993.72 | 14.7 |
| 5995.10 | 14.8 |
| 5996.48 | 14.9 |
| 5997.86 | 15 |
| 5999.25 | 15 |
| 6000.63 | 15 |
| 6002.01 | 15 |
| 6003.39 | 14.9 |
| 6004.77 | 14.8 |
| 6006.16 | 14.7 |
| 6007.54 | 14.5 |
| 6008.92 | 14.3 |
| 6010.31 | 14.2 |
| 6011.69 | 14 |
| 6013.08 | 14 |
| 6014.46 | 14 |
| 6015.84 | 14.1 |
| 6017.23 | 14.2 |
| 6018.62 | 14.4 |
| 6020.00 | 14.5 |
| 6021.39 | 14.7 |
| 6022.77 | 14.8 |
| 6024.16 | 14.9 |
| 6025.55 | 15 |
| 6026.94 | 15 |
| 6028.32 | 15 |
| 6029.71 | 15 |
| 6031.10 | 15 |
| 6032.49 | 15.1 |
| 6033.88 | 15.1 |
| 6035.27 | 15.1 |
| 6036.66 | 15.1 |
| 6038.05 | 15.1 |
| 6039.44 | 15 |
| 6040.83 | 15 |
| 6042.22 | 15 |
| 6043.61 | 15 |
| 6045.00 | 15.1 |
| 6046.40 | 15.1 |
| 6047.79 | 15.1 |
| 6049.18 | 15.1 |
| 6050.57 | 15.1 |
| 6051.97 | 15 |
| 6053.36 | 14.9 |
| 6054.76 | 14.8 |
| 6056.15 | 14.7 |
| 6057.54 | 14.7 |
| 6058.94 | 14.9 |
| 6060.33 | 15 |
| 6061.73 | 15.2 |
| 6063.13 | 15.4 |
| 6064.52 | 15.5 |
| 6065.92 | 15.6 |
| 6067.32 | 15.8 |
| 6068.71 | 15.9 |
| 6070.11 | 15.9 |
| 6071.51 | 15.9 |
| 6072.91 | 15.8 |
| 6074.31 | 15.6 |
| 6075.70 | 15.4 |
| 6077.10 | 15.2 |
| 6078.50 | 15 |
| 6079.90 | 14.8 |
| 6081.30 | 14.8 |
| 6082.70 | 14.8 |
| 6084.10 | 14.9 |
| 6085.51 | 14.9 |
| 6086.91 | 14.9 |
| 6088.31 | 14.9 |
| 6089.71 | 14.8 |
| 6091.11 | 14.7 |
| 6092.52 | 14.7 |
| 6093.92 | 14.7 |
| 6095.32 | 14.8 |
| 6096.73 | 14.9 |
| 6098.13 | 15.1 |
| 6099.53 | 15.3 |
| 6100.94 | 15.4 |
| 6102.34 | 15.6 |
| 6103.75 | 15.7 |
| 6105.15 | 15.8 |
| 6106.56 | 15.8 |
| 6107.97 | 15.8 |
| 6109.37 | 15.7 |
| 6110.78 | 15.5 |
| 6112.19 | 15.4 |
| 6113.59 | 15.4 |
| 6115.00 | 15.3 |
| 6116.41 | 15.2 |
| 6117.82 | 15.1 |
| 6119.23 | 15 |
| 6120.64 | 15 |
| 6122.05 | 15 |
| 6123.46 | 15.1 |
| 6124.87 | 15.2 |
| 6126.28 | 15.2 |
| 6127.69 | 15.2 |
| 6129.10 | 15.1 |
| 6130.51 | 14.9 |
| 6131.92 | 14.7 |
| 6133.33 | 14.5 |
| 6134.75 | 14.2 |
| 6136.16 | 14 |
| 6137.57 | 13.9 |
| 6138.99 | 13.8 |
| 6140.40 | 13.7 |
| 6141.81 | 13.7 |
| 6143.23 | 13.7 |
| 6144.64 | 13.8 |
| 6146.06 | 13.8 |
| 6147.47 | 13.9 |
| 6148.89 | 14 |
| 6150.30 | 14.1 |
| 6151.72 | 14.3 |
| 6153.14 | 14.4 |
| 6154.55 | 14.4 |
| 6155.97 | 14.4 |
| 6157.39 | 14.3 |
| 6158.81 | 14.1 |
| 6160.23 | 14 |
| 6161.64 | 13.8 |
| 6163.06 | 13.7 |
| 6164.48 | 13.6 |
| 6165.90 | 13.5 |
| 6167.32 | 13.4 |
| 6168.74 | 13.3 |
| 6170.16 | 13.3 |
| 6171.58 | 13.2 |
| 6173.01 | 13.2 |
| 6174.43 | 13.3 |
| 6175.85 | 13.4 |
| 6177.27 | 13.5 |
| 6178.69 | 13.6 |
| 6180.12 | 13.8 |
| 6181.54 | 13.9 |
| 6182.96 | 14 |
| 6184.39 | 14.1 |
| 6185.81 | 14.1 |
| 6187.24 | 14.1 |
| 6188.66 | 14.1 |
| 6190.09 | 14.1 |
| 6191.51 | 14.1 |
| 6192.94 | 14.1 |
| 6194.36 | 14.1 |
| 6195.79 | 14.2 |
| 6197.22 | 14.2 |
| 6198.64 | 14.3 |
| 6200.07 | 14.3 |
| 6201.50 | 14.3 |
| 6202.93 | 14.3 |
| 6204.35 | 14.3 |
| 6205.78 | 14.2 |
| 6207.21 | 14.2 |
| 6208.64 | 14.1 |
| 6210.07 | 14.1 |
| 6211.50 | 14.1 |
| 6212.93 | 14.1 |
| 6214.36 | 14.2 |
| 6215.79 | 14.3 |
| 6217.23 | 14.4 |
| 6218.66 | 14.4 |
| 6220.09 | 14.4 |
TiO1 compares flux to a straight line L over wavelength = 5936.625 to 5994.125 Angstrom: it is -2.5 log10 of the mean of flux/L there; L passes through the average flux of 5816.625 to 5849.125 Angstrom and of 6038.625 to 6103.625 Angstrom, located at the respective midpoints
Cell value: 0.03 mag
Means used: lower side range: 15.1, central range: 14.7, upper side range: 15.1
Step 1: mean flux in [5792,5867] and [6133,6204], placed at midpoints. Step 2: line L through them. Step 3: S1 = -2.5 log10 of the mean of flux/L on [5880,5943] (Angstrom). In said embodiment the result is 0.02 mag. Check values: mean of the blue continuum 15.2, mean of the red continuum 13.9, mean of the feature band 14.6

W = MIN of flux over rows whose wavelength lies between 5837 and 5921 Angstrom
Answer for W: 14.1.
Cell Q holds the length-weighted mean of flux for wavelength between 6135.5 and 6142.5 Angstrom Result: 13.8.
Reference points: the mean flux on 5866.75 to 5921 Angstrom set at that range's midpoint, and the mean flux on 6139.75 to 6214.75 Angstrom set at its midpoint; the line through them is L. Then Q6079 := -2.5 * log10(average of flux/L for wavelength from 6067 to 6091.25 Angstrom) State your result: -0.07 mag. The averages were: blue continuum 15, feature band 15.2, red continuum 13.9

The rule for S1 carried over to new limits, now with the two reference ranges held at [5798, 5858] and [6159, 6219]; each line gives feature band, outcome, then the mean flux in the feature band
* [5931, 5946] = 0.04 mag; 14.2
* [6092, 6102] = -0.06 mag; 15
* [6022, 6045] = -0.04 mag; 15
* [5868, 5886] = -0.04 mag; 15.5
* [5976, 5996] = -0.01 mag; 14.8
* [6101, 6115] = -0.10 mag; 15.6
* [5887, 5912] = 0.02 mag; 14.7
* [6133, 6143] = 0.01 mag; 13.9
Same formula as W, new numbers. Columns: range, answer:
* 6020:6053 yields 14.5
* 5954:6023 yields 14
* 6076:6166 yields 13.5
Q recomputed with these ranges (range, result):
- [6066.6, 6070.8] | 15.9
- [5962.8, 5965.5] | 14.5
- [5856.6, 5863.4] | 15.3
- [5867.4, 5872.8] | 15.8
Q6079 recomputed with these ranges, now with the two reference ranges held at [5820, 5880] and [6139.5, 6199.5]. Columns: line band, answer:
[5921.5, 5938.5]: 0.03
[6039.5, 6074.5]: -0.06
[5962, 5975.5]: 0.03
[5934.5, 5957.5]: 0.02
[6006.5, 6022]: 0.02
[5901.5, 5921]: 0.00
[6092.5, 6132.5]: -0.08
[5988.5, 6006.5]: -0.01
